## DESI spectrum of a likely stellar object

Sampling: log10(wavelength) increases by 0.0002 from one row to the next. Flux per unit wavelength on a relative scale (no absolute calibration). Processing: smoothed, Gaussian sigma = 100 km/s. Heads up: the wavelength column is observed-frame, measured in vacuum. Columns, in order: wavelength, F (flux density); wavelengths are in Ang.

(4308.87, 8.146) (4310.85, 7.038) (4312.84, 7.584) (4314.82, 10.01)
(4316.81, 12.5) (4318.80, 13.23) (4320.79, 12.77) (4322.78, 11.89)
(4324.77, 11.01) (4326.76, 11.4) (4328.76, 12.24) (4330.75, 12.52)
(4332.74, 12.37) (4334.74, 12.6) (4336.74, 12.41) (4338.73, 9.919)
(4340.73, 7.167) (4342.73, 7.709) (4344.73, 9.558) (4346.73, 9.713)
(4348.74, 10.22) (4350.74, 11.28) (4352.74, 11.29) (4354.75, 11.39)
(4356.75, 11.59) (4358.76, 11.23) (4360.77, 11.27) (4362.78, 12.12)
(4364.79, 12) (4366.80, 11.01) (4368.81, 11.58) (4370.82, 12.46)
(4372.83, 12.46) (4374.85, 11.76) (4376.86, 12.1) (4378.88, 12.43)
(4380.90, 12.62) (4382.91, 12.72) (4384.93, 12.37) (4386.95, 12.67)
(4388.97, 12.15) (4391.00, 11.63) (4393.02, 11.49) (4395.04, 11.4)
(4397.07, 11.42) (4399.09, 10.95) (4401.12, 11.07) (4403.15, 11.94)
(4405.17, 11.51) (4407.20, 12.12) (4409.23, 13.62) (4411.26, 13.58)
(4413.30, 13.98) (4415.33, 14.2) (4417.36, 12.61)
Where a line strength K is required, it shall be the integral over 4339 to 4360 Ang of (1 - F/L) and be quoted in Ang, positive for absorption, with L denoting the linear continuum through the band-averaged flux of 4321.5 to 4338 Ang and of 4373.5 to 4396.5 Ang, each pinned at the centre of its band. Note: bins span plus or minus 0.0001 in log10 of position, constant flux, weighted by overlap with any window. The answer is 3.4 Ang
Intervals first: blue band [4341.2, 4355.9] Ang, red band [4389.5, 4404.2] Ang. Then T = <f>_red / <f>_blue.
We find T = 1.14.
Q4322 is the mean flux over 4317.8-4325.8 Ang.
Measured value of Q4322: 12.2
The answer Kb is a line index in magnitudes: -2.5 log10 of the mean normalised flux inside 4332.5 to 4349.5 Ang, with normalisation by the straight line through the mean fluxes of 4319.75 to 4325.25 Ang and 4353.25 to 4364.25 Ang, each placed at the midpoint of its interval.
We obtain 0.17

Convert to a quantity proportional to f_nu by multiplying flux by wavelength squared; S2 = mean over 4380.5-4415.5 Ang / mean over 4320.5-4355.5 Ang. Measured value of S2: 1.2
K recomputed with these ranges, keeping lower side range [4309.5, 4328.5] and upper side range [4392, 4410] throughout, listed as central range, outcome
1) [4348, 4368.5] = -0.2 Ang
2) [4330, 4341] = -0.4 Ang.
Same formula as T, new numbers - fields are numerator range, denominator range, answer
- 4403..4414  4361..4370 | 1.10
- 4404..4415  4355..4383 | 1.09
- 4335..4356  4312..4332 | 0.88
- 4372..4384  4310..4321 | 1.19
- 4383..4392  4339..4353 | 1.29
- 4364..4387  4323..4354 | 1.13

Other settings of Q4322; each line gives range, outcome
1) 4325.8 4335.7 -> 12.2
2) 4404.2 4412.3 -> 12.7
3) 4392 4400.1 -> 11.3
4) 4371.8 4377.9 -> 12.1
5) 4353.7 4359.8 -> 11.4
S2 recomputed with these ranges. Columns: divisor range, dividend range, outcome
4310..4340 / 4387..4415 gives 1.11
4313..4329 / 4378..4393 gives 1.09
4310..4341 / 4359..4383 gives 1.10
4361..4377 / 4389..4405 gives 0.98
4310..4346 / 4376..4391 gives 1.18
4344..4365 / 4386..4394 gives 1.10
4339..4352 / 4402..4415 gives 1.41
